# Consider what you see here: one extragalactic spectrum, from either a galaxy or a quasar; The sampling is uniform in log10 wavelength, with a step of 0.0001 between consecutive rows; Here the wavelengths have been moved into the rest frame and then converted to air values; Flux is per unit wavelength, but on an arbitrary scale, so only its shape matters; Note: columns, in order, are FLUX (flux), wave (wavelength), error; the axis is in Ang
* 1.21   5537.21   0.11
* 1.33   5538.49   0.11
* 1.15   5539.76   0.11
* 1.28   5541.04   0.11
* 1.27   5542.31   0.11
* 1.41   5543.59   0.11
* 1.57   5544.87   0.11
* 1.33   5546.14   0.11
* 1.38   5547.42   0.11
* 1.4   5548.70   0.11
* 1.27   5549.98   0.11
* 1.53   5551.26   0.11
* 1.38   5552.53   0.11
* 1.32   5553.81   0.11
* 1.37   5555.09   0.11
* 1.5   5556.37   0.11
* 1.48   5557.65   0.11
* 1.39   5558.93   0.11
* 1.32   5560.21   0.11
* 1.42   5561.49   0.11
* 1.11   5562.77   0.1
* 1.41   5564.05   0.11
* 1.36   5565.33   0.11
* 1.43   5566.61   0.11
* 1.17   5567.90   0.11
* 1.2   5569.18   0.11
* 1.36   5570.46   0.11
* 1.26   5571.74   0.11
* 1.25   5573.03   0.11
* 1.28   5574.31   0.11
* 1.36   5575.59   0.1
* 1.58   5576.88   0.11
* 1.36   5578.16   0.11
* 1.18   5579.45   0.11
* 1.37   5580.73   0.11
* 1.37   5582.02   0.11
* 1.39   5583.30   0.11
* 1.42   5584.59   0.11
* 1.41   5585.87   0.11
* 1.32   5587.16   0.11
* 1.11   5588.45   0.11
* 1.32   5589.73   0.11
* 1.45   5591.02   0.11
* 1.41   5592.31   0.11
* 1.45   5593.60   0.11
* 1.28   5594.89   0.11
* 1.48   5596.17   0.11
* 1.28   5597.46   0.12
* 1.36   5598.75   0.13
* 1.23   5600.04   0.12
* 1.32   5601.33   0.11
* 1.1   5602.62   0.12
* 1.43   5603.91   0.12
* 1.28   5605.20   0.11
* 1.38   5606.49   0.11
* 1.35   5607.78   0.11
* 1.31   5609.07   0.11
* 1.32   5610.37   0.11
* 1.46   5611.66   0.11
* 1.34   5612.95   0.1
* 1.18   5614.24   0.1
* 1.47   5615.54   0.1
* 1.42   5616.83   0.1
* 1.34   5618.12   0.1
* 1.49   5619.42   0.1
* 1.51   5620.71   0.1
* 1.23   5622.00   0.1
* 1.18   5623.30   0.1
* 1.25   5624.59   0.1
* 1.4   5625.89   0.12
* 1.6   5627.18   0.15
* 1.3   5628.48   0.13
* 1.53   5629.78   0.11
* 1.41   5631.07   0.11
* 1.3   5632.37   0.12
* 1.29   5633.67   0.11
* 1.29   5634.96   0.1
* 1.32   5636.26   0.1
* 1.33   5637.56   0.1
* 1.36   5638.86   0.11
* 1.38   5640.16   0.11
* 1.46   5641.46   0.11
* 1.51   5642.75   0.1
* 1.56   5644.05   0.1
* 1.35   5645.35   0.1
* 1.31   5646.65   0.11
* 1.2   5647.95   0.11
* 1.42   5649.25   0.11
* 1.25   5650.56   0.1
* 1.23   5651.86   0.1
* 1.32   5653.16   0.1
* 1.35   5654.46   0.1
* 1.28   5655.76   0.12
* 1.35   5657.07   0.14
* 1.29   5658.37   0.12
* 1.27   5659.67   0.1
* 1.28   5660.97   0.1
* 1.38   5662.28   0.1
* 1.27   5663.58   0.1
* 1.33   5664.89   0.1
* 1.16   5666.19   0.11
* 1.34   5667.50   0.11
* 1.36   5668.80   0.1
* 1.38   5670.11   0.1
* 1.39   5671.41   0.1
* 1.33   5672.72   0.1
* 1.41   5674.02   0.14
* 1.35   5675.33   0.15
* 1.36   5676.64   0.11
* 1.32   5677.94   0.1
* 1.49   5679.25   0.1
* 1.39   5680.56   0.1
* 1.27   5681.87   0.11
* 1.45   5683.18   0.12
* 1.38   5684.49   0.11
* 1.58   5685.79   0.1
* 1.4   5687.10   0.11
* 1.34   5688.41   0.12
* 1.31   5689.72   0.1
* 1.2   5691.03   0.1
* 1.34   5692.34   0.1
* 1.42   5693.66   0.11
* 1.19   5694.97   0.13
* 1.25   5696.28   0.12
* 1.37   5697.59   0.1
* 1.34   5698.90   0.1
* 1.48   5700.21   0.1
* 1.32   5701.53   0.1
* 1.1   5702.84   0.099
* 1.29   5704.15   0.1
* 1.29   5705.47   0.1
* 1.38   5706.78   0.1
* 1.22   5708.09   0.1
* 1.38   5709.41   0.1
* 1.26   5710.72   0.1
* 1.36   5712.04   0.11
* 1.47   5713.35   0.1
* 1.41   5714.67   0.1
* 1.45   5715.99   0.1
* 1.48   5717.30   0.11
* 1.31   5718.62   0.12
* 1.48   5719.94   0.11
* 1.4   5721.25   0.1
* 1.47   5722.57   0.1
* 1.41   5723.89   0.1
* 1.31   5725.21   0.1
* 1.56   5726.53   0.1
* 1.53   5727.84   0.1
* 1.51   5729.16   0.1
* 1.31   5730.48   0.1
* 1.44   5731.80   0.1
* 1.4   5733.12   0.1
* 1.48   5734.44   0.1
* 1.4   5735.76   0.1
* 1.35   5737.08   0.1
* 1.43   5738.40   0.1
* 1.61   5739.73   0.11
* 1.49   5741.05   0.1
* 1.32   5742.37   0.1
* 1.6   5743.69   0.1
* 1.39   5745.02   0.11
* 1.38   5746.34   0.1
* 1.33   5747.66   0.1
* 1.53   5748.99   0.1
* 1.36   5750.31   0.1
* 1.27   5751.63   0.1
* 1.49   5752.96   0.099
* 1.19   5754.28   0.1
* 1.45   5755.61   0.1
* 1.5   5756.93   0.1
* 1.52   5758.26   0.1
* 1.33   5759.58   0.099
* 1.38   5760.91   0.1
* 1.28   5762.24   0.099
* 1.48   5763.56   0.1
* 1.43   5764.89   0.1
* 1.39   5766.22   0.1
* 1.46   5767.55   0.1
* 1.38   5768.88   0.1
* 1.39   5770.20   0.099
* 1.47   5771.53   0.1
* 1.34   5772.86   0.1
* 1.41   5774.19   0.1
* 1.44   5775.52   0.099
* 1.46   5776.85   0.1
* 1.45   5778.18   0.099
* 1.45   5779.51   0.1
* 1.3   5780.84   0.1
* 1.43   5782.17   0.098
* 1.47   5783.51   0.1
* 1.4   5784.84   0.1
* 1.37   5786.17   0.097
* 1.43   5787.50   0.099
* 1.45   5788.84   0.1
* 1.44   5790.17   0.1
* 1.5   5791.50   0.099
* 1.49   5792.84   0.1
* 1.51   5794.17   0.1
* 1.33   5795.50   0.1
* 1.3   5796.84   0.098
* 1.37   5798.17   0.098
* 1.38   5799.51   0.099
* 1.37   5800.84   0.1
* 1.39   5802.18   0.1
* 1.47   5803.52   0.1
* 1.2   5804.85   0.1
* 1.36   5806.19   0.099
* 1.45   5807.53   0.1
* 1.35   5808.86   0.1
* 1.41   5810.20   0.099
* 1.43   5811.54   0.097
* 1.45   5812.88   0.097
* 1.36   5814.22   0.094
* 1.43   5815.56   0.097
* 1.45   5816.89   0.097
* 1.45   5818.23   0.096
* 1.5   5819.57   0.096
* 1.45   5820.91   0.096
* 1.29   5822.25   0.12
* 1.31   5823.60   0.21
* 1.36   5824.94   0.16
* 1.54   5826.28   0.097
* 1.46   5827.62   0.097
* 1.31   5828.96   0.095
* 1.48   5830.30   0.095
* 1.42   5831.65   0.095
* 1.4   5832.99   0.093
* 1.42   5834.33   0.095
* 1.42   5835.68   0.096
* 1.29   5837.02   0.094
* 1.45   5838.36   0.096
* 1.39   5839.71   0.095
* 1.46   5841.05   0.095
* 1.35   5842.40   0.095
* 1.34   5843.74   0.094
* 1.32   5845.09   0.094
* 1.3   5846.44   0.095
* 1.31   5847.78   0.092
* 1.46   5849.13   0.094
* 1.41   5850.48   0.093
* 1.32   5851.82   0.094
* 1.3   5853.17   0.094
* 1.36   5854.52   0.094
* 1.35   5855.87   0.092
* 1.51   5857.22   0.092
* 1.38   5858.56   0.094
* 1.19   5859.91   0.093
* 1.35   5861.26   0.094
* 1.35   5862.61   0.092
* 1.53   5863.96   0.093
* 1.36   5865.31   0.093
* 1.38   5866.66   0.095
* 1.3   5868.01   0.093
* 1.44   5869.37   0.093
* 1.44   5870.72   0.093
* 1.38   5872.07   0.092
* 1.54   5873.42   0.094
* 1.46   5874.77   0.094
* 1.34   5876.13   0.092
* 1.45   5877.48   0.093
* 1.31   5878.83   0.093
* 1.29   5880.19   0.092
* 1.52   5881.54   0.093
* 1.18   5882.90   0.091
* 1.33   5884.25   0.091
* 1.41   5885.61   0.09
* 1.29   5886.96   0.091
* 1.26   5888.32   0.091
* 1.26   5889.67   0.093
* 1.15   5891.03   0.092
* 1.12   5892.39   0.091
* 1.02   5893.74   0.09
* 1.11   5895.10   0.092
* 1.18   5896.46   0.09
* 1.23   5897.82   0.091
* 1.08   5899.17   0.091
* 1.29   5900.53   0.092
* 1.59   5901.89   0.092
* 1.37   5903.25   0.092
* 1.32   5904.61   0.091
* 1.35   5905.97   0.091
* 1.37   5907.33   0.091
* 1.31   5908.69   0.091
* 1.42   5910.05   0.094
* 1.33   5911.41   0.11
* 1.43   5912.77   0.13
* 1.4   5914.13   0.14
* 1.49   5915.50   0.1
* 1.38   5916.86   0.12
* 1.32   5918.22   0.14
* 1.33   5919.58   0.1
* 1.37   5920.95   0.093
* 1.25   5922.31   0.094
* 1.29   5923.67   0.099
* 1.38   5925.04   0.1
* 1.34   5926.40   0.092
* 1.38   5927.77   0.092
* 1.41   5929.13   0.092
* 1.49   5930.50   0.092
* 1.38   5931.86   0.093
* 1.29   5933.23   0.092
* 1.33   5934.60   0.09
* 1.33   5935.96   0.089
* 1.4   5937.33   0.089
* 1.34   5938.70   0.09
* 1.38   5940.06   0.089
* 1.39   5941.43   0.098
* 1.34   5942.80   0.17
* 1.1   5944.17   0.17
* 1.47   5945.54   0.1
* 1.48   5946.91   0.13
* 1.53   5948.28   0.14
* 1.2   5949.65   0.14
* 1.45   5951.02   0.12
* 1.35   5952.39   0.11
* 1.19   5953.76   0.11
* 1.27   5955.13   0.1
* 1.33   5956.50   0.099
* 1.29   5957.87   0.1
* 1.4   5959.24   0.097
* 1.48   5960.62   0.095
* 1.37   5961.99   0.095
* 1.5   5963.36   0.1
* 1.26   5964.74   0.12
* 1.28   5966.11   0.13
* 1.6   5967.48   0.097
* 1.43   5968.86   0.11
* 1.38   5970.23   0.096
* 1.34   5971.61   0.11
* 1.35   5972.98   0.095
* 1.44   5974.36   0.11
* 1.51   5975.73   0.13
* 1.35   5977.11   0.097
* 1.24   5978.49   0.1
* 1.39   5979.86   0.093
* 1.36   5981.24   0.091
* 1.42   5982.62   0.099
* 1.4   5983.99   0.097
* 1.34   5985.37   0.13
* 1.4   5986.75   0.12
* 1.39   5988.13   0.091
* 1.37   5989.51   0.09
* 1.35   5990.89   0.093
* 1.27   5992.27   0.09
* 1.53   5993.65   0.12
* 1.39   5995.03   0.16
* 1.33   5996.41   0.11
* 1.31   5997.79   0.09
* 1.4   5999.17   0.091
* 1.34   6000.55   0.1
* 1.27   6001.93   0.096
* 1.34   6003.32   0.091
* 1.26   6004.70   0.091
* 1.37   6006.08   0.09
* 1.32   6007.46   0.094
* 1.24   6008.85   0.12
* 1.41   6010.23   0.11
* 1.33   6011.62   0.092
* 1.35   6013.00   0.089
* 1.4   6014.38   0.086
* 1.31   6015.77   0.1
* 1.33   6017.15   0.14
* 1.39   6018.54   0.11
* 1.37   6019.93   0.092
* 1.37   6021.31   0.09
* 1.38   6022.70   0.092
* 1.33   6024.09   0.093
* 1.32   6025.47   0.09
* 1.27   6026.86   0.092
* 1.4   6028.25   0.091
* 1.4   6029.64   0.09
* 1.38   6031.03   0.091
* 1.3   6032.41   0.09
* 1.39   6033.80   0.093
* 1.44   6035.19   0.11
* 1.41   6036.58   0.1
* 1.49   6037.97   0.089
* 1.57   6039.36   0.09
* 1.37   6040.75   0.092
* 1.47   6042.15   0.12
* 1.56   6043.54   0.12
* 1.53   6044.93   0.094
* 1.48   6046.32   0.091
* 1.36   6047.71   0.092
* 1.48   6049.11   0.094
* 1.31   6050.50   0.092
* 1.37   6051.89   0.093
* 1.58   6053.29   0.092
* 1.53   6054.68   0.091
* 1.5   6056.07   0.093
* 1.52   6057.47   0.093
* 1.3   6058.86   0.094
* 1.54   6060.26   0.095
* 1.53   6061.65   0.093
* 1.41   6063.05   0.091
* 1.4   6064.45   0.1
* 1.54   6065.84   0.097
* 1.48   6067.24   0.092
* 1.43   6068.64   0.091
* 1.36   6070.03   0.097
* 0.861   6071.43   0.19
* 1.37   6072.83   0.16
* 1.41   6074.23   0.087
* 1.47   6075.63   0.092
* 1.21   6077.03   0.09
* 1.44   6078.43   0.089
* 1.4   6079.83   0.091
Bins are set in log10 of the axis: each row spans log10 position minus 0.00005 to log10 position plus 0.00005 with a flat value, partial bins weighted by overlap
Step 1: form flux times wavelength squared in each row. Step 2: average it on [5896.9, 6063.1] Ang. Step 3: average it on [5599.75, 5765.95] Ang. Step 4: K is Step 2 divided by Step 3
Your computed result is 1.1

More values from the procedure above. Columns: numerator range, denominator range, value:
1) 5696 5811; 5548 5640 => 1.10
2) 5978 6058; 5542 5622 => 1.19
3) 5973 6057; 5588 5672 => 1.18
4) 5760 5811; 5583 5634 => 1.10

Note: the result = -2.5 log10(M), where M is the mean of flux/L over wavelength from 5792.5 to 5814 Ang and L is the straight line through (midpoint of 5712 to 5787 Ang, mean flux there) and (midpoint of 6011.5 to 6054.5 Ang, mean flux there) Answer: 0.021 mag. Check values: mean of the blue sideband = 1.42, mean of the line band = 1.39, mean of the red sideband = 1.4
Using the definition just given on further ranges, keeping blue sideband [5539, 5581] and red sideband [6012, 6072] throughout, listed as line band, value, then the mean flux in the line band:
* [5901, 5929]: 0.02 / 1.37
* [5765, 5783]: -0.03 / 1.41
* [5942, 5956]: 0.05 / 1.34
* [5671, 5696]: 0.00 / 1.36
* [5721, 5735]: -0.05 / 1.44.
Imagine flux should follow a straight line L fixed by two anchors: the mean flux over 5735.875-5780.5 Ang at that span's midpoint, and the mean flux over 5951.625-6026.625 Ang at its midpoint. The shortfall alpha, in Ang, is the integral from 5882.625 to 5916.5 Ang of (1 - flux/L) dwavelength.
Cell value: 2.1 Ang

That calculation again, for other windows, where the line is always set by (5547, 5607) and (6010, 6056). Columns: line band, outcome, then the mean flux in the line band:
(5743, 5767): -0.6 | 1.41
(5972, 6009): 1.1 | 1.36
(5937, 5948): 0.2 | 1.37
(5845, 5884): 0.3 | 1.37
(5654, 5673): 0.6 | 1.32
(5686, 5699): 0.4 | 1.32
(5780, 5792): -0.4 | 1.42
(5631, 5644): -0.2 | 1.37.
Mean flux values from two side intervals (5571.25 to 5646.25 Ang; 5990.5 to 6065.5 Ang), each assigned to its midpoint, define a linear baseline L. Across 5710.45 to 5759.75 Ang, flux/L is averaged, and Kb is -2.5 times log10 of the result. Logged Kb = -0.04 mag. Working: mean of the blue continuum 1.36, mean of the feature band 1.42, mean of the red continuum 1.4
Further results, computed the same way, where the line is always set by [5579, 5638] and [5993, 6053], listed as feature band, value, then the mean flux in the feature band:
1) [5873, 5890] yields 0.011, 1.36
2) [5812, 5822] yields -0.055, 1.44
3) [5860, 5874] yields -0.022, 1.4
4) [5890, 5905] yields 0.125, 1.22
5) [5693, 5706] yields 0.041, 1.3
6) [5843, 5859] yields 0.003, 1.36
